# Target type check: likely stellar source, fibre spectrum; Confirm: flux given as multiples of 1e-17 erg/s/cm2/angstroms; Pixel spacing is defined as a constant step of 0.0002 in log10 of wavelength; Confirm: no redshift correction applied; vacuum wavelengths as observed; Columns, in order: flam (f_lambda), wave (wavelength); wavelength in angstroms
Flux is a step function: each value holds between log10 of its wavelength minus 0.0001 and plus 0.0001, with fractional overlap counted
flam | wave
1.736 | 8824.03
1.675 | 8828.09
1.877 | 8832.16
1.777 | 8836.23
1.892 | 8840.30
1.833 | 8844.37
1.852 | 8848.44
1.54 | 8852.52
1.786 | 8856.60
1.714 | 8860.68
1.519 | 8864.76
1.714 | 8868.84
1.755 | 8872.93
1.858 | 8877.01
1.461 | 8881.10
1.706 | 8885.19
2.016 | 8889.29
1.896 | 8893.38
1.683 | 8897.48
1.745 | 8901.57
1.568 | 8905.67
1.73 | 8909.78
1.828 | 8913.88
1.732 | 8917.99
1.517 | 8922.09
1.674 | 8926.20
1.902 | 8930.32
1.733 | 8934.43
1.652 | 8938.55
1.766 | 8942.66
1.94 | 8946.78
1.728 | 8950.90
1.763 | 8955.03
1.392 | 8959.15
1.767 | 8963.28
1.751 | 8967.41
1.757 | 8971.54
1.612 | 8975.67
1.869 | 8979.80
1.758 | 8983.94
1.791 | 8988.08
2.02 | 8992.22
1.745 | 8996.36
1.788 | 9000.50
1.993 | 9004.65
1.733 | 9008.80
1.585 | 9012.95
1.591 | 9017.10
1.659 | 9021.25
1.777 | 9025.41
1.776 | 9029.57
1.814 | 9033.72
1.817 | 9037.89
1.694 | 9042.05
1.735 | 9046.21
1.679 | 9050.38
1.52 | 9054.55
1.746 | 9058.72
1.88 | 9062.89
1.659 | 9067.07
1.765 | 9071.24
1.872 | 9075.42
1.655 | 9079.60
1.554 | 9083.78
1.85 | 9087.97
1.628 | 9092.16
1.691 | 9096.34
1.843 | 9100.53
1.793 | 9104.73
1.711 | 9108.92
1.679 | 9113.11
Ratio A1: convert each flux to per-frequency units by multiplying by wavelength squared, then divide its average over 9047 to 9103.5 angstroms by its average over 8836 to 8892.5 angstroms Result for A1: 1.0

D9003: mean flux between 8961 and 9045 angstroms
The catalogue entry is 1.76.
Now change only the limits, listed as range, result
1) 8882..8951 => 1.75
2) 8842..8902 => 1.74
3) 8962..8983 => 1.75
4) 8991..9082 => 1.75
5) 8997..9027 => 1.73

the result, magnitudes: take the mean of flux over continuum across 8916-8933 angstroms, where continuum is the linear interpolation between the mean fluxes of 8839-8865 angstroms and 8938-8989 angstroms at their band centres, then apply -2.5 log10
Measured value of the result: 0.02 mag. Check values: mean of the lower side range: 1.74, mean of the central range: 1.71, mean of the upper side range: 1.74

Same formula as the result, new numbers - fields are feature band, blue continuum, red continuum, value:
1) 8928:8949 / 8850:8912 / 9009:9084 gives -0.05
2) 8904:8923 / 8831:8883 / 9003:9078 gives 0.03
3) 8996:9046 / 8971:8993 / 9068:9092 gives 0.01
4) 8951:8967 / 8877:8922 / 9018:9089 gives 0.04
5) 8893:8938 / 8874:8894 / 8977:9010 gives 0.05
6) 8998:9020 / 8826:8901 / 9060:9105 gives 0.01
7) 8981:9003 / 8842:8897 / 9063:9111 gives -0.05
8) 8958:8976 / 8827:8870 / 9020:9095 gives 0.04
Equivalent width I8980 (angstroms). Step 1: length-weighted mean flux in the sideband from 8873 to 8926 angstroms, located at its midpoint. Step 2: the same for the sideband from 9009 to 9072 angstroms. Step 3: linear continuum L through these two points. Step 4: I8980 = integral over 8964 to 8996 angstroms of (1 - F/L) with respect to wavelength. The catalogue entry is -1.3 angstroms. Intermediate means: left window 1.73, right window 1.71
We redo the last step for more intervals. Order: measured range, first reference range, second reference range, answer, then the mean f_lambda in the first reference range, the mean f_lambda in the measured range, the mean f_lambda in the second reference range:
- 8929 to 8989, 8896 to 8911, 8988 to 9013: 0.70 angstroms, 1.68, 1.74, 1.83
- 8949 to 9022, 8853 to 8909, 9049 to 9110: -0.79 angstroms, 1.72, 1.74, 1.72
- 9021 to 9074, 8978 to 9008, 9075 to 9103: 1.12 angstroms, 1.85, 1.74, 1.72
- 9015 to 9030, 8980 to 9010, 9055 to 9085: 0.87 angstroms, 1.84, 1.69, 1.73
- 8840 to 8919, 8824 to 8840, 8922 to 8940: 0.57 angstroms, 1.78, 1.74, 1.72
